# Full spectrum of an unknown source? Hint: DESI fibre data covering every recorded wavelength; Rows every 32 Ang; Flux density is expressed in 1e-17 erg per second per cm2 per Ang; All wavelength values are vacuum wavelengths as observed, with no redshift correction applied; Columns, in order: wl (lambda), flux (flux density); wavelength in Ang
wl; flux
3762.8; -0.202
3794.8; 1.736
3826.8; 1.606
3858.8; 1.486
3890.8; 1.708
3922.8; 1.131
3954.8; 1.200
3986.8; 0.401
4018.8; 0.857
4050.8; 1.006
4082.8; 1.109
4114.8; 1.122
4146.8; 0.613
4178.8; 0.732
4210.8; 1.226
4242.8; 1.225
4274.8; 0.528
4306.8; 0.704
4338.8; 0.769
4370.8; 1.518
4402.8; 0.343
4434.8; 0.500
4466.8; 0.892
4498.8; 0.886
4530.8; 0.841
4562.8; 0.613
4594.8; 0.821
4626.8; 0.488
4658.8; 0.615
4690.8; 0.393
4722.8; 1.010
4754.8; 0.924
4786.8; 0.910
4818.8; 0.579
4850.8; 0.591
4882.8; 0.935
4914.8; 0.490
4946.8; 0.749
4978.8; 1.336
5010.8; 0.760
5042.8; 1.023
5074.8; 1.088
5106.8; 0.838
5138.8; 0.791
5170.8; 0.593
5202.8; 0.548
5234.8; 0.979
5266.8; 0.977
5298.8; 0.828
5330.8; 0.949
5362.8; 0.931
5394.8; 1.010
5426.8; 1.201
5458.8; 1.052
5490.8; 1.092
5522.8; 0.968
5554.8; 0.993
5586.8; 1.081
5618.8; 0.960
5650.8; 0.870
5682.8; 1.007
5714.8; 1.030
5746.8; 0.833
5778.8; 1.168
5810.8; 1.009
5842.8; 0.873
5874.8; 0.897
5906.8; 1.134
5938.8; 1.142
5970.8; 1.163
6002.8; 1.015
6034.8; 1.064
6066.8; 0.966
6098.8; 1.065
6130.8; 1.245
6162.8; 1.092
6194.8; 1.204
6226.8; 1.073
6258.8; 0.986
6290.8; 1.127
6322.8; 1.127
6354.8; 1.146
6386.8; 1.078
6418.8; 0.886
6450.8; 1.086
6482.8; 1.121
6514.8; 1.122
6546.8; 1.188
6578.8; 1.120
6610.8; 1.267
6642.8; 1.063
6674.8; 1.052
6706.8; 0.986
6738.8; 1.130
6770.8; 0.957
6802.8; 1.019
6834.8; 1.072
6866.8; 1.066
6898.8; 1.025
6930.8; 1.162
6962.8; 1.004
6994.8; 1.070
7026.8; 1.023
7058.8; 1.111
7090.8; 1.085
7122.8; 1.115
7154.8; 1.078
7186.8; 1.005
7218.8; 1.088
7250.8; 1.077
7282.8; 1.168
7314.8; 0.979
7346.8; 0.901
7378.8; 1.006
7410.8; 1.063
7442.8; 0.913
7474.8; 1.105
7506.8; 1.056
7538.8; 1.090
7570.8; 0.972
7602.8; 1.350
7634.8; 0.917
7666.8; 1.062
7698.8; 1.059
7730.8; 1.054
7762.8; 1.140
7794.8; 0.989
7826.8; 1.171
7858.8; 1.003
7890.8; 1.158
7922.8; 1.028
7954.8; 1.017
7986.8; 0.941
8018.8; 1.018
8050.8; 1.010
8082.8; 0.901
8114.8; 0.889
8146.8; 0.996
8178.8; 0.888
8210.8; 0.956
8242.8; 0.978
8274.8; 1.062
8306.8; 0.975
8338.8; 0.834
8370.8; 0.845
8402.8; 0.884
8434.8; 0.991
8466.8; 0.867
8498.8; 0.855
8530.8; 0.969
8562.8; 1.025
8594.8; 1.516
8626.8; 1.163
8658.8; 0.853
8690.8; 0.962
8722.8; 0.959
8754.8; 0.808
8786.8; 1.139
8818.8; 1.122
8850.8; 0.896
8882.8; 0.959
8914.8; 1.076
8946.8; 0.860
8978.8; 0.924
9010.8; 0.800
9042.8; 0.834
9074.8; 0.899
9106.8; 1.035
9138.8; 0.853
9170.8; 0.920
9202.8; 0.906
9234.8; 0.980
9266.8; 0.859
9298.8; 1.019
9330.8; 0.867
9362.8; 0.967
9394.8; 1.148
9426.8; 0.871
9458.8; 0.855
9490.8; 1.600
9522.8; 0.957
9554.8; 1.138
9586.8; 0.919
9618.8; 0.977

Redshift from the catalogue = 0.309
